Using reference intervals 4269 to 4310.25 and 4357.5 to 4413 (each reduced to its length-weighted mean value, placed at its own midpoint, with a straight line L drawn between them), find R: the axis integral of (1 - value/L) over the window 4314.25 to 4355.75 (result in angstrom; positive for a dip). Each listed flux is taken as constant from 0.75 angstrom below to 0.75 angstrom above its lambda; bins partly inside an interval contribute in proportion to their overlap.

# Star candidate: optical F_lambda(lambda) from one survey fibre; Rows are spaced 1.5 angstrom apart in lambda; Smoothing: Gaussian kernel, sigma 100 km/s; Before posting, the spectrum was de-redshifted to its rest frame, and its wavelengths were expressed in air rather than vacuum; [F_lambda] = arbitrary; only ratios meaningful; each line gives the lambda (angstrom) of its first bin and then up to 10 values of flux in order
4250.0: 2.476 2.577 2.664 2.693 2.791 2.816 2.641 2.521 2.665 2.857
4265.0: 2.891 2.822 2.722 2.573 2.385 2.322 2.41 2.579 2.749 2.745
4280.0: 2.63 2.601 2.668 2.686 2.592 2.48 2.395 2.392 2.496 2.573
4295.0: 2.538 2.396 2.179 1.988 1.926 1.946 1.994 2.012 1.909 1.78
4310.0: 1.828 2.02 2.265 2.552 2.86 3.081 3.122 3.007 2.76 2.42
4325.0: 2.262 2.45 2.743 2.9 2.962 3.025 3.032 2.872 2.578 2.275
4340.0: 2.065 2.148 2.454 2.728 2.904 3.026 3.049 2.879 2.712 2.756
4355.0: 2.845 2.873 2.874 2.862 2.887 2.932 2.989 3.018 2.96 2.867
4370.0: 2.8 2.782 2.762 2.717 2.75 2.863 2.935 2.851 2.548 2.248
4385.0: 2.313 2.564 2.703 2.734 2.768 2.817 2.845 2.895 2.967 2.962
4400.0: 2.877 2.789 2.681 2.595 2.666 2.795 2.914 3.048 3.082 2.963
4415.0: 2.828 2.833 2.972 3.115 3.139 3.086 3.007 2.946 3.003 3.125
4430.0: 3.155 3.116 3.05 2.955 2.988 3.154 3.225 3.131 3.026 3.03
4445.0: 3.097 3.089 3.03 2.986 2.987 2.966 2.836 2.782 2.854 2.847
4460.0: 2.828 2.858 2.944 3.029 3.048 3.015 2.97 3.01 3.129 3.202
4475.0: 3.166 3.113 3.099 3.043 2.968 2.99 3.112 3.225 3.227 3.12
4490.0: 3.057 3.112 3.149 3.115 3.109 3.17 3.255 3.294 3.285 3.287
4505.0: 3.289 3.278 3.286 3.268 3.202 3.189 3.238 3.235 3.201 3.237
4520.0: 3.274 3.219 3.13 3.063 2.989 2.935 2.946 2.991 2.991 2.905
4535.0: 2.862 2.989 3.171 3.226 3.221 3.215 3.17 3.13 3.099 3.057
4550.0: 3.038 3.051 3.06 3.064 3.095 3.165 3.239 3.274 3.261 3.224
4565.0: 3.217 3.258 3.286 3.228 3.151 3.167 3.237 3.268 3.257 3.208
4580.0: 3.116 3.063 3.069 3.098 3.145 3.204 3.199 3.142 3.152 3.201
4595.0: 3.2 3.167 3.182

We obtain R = -2.7 angstrom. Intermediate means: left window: 2.35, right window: 2.8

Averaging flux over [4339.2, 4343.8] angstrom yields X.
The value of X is 2.23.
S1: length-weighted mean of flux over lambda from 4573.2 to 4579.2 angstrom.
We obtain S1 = 3.24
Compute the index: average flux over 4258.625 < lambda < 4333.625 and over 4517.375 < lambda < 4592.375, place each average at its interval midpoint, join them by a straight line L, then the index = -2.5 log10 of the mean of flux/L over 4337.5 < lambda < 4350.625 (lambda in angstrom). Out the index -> 0.01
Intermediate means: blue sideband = 2.51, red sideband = 3.14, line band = 2.6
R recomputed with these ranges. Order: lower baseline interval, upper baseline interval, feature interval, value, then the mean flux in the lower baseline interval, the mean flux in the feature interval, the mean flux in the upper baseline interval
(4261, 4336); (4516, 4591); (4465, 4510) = -2.5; 2.52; 3.15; 3.14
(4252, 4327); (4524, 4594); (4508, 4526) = -1.0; 2.49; 3.2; 3.13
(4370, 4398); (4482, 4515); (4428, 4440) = -0.7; 2.73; 3.1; 3.2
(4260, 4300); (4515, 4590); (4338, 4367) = -0.5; 2.55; 2.76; 3.14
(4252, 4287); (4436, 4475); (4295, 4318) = 4.5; 2.65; 2.18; 3.01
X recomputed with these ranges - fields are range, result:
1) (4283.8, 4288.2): 2.59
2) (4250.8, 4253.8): 2.62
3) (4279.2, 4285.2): 2.65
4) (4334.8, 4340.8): 2.44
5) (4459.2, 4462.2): 2.84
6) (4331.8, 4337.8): 2.87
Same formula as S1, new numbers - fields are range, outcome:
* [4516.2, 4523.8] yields 3.21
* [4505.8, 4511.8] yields 3.26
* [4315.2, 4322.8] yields 2.96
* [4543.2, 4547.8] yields 3.13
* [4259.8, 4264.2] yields 2.68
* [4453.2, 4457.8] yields 2.83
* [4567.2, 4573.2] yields 3.21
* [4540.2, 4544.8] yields 3.2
